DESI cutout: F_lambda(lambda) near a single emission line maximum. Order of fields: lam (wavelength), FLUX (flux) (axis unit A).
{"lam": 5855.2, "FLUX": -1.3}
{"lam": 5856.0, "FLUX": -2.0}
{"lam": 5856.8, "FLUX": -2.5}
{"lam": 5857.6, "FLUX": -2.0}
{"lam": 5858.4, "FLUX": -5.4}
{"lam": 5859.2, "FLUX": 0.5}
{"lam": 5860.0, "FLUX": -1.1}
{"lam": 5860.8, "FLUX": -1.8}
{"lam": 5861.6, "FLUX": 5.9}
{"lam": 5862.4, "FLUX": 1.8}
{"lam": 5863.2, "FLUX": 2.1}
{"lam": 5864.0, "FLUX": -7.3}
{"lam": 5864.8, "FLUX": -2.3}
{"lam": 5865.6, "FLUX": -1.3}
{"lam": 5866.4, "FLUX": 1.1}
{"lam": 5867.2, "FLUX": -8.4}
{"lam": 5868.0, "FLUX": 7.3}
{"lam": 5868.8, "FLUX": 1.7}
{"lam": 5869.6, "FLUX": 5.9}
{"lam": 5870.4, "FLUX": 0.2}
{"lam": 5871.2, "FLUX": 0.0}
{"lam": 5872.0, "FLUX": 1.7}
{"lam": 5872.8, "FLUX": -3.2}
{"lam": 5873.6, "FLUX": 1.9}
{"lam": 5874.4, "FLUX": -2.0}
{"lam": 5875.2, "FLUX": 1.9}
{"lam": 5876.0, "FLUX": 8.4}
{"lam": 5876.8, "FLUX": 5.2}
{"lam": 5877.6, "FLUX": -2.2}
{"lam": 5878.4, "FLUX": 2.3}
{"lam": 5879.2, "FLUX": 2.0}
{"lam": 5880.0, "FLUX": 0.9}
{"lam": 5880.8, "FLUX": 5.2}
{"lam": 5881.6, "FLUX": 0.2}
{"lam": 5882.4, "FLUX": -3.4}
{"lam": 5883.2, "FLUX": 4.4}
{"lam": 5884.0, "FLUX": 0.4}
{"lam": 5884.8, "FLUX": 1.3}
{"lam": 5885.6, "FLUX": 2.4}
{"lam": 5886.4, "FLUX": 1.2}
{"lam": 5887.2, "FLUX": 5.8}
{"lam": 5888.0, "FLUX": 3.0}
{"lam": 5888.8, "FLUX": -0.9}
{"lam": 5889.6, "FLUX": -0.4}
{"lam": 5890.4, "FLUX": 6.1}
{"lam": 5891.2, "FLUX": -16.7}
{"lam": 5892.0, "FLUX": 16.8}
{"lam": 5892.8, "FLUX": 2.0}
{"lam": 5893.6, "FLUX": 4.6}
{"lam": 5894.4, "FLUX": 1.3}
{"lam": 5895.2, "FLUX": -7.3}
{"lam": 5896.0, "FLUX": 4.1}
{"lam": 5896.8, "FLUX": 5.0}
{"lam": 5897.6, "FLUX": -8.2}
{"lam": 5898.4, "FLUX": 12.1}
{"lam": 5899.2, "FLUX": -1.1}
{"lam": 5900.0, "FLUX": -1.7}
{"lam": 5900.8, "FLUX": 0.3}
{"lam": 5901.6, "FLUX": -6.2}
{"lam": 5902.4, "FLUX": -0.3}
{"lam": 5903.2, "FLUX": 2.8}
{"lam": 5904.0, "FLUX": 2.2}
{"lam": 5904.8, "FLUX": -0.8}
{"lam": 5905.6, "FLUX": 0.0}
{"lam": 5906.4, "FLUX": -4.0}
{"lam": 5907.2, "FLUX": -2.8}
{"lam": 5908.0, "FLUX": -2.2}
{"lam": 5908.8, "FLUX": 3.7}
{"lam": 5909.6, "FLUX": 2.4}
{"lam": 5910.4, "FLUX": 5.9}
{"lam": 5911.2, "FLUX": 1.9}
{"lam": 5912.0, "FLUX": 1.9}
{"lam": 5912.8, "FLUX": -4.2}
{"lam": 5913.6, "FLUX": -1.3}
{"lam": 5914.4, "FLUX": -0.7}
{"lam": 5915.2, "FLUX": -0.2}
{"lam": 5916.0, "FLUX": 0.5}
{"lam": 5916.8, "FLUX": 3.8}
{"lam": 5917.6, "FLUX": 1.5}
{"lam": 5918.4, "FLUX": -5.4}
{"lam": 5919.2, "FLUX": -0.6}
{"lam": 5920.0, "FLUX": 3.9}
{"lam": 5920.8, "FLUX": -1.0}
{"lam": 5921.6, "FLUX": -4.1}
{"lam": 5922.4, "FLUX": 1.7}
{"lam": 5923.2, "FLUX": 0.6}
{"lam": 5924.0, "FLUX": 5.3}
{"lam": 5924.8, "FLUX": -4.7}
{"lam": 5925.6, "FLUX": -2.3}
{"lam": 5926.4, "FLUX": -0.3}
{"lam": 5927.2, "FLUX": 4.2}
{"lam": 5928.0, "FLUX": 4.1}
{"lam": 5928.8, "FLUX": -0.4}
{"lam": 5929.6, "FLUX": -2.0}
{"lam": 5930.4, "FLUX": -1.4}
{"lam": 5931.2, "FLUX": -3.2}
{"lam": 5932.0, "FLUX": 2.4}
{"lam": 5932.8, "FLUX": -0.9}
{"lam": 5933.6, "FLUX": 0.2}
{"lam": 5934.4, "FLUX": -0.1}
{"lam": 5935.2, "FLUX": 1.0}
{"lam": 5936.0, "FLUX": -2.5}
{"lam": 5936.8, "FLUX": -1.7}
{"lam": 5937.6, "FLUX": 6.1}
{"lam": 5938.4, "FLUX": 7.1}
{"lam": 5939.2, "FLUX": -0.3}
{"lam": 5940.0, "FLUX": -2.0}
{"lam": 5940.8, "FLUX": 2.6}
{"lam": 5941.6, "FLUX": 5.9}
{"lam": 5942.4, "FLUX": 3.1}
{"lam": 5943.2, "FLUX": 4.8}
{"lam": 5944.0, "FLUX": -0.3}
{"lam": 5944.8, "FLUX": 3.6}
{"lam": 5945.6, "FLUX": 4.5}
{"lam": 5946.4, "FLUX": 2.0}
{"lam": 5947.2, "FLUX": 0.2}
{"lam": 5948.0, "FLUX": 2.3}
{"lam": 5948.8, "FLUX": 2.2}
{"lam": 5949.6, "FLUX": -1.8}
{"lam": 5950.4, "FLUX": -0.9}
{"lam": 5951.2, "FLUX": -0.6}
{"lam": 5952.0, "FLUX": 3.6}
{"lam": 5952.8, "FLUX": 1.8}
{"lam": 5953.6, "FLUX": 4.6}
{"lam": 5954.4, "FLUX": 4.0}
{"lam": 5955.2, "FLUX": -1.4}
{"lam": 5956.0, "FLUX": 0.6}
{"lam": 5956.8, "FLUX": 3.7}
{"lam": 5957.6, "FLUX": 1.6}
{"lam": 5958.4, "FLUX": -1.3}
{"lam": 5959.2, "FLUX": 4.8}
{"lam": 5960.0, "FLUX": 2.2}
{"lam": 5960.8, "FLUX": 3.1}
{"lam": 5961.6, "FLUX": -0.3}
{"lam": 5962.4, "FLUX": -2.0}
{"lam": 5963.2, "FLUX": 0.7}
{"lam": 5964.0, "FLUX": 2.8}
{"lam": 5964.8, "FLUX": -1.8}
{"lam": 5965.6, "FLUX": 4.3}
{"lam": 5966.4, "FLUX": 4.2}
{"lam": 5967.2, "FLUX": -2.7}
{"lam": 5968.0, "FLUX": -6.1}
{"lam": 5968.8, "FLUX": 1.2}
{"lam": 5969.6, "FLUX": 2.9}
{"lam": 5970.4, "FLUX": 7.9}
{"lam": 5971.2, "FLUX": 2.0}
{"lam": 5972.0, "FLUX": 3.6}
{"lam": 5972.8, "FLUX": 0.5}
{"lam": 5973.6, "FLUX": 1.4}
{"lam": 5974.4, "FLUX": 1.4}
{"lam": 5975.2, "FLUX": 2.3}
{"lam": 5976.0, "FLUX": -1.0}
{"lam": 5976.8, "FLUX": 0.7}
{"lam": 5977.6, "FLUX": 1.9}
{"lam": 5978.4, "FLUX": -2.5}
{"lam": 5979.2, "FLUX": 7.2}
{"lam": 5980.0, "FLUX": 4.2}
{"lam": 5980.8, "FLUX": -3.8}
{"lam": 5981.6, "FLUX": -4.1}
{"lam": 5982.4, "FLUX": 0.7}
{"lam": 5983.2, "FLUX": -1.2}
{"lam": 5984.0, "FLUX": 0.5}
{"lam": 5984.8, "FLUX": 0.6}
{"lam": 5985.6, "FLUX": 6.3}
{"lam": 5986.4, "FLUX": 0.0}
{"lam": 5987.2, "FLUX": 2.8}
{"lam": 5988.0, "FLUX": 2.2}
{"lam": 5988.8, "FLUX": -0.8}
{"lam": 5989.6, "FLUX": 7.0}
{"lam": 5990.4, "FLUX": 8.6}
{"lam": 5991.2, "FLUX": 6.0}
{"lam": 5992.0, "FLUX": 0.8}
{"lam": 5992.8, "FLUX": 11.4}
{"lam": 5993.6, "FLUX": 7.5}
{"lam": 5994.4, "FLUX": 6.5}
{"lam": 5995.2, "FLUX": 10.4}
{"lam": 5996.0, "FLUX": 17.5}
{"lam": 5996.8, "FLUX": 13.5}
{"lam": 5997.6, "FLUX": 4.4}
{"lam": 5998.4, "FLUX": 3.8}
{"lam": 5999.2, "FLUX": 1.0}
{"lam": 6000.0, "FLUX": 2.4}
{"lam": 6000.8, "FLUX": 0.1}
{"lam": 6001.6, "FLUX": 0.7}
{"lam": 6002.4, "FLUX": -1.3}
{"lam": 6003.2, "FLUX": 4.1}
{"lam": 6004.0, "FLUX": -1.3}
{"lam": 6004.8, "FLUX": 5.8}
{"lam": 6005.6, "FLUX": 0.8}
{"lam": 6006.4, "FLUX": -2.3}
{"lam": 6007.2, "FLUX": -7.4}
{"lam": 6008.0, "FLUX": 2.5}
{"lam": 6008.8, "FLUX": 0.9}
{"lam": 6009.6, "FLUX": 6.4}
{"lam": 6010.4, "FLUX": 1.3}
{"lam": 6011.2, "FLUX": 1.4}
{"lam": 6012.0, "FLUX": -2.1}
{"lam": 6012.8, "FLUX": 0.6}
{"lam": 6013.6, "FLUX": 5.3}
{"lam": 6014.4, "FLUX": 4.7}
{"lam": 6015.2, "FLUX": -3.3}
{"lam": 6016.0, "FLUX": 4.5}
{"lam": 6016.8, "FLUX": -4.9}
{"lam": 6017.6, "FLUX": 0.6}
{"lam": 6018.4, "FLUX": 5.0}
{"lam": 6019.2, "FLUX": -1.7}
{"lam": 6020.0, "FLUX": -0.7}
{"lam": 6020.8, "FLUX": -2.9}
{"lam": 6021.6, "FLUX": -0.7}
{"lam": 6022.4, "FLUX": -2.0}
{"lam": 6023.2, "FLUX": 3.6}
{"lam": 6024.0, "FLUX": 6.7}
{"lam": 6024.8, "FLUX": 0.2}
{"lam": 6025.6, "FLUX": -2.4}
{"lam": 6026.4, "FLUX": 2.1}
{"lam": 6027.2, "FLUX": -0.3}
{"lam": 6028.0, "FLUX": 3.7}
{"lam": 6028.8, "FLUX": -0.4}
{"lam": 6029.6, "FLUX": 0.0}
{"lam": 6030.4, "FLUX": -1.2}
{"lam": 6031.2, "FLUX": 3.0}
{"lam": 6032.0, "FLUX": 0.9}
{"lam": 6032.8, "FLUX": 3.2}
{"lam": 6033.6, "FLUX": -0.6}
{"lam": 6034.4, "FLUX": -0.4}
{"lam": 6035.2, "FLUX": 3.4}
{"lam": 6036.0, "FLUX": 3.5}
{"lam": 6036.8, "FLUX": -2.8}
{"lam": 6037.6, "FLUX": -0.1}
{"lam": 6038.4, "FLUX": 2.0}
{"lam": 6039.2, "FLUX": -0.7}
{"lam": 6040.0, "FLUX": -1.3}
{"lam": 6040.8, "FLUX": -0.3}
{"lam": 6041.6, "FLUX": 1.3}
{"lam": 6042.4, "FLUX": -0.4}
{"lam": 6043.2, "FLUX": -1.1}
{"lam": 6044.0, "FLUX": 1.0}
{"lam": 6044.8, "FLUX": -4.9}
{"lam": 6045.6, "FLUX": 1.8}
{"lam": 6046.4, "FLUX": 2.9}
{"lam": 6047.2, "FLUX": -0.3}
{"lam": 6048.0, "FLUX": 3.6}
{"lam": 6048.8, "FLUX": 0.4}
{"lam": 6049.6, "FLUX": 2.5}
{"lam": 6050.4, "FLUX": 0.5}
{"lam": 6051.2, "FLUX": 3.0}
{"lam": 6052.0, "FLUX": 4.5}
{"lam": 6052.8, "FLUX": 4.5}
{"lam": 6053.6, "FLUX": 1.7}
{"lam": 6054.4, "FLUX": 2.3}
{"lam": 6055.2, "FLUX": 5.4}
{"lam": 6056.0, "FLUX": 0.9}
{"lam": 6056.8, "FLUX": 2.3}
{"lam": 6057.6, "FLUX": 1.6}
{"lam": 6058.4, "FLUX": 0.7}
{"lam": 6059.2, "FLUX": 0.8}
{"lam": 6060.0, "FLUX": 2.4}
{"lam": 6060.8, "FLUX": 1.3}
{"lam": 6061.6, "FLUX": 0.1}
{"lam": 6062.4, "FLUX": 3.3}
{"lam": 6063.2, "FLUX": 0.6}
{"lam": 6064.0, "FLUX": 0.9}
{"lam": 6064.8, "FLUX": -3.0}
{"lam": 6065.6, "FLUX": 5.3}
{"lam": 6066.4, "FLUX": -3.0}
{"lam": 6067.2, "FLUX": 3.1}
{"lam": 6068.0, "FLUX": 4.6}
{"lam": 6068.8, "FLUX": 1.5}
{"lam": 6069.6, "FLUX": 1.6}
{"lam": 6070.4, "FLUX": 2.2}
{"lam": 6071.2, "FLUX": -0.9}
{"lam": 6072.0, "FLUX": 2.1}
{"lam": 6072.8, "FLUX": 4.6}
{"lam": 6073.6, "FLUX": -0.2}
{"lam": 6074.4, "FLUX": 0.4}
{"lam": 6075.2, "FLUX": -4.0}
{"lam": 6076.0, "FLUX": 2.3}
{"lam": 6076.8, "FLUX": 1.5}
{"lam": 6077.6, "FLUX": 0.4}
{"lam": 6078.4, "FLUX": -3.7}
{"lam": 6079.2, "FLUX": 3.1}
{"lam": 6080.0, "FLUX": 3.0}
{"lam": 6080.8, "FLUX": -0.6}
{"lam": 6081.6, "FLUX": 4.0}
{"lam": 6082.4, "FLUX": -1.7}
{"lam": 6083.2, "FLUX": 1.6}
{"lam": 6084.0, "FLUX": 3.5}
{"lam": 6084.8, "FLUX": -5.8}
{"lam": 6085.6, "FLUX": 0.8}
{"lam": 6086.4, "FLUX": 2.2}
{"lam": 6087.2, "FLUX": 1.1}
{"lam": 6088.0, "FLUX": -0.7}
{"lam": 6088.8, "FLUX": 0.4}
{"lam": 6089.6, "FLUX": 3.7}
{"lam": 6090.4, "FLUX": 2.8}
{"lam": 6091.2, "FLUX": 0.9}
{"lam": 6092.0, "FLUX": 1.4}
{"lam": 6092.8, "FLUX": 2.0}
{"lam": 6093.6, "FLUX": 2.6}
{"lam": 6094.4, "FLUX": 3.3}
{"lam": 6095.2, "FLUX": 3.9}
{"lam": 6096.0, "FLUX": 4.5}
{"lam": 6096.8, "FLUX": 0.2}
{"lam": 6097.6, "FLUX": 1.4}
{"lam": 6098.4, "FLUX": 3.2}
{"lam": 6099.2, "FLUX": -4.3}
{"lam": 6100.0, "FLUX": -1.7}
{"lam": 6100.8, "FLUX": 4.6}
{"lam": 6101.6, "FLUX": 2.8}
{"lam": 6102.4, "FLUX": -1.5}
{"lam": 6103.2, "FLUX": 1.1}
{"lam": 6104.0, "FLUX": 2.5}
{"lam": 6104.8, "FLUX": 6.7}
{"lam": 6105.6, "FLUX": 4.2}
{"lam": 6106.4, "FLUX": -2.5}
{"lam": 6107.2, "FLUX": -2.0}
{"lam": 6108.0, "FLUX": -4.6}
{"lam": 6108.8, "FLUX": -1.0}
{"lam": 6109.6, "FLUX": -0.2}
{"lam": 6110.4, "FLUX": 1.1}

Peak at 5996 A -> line [O II]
